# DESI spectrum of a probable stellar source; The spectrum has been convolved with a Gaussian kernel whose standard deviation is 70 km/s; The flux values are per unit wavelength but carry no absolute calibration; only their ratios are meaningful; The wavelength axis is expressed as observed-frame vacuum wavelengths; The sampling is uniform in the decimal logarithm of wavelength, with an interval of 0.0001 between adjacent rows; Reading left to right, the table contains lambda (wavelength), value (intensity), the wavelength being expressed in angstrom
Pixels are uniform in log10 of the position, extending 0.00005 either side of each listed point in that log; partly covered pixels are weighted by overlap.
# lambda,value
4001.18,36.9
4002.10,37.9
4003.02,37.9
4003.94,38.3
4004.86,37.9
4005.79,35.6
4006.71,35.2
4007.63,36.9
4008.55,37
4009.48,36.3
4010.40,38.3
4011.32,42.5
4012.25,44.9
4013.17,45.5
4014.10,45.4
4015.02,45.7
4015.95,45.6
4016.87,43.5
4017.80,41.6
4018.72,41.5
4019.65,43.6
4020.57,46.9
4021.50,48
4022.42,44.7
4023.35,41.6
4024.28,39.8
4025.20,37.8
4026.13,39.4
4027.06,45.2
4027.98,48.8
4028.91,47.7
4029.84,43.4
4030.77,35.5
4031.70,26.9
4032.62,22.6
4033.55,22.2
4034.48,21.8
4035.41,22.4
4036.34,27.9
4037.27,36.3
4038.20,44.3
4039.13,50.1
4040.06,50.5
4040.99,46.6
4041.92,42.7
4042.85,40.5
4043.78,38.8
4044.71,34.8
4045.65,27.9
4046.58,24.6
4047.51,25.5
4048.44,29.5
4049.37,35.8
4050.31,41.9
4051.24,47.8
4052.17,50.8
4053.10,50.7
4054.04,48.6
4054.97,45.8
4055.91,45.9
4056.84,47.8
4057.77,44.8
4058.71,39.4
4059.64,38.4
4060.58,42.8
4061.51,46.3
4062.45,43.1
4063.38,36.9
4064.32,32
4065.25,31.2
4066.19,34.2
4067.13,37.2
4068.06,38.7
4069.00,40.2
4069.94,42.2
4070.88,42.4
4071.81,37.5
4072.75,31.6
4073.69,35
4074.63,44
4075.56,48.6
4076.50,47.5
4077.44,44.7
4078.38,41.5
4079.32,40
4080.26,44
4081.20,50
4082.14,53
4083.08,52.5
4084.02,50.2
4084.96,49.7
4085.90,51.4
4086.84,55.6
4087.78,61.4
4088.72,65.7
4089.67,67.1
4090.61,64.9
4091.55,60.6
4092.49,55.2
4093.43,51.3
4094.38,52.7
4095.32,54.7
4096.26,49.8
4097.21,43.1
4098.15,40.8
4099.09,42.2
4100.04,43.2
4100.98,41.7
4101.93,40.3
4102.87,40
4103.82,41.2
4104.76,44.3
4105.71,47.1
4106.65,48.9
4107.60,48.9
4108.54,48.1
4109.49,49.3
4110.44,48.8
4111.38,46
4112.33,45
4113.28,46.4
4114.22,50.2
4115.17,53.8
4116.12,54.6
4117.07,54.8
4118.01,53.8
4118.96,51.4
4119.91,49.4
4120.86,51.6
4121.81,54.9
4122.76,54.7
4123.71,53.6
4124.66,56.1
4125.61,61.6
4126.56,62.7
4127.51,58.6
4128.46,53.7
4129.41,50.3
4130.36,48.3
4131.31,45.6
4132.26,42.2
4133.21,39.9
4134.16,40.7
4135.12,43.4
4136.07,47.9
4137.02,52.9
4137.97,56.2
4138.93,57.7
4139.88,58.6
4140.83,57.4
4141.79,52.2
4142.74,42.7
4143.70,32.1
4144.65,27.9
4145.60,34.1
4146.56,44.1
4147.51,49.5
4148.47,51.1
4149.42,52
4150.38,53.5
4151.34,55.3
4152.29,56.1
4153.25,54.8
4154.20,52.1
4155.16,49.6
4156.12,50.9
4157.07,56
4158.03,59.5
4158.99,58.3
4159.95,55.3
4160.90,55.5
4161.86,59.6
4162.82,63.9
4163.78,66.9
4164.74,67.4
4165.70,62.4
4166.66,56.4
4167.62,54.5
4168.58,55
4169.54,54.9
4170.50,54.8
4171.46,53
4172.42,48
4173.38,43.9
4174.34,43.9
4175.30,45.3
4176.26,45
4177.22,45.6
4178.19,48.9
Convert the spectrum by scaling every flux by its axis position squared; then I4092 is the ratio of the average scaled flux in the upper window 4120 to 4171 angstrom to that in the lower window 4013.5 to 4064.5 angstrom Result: 1.38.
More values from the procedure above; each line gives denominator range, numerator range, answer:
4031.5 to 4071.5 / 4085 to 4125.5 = 1.37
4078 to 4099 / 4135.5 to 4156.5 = 0.97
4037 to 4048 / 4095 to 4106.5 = 1.18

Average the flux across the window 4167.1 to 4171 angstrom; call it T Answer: 54.8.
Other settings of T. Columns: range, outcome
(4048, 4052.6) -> 41.2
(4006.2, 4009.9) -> 36.4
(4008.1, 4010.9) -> 37.3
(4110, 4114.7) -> 47.3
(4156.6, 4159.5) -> 57.8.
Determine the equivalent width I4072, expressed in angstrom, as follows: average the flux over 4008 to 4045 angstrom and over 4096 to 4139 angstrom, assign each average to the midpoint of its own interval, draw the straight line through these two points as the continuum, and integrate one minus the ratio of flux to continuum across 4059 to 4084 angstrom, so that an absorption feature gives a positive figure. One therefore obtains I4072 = 1.7 angstrom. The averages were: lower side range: 40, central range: 41.5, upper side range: 49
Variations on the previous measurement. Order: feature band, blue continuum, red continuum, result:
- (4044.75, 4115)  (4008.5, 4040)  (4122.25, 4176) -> 0.5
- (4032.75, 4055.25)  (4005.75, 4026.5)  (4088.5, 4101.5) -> 3.9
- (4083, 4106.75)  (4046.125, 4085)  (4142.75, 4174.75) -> -3.0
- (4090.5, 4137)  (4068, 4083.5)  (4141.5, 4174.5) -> -2.1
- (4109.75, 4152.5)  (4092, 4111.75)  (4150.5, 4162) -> 0.8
